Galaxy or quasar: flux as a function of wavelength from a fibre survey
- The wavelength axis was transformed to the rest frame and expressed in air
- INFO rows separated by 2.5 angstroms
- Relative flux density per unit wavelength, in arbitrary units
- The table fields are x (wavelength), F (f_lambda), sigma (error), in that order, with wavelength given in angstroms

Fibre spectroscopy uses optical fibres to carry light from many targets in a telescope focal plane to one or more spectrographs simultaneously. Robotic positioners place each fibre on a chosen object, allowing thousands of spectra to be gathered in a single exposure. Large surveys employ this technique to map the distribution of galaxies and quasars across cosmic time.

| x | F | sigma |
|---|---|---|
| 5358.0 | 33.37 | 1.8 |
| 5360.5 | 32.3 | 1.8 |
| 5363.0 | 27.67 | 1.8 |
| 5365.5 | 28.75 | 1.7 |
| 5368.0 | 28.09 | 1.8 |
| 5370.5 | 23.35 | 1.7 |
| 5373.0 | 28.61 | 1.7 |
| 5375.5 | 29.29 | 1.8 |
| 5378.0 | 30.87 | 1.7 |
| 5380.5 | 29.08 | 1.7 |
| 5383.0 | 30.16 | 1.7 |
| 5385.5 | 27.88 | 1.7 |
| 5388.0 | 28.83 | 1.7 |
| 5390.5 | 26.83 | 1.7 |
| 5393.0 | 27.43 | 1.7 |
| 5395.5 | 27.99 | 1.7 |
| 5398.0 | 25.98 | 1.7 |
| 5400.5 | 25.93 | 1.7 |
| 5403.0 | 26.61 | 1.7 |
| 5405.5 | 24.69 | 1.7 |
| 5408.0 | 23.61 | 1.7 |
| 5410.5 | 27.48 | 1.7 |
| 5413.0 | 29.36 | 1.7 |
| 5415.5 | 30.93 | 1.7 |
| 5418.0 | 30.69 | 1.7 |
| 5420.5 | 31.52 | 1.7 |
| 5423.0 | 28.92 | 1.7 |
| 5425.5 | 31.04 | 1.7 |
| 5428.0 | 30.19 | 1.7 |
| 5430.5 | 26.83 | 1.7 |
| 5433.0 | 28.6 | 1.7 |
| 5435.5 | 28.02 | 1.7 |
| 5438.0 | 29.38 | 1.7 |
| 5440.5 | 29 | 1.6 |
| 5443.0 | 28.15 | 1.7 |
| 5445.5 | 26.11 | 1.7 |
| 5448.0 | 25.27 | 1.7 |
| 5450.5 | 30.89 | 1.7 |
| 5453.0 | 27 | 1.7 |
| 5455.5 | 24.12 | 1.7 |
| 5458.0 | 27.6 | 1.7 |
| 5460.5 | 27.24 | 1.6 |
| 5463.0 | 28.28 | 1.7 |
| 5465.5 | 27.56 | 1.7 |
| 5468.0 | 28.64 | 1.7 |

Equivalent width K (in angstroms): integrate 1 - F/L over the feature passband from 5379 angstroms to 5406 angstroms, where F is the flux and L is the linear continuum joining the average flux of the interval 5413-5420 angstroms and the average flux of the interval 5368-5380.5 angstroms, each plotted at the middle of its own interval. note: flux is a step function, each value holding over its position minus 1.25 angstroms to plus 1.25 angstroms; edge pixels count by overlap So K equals 1.55 angstroms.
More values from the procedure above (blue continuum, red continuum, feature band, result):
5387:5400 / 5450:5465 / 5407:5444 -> -2.20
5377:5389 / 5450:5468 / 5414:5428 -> -1.06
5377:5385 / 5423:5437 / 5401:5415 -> 1.31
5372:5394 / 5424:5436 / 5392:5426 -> 1.12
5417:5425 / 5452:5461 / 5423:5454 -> 0.04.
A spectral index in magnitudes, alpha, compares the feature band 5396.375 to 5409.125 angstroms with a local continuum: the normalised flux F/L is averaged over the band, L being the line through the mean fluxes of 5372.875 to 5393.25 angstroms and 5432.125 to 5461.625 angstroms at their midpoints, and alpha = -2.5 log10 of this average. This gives 0.12 mag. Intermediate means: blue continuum 28.9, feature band 25.5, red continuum 27.6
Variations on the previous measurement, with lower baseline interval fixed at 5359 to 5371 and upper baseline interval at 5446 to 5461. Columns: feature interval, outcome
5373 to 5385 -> -0.05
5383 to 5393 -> 0.00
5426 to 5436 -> -0.05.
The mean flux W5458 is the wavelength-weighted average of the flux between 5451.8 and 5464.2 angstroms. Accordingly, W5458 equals 26.8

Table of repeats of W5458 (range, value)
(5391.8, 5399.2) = 27.1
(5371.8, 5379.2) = 29.6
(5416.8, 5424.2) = 30.4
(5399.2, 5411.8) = 25.7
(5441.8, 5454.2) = 27.5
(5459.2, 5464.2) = 27.8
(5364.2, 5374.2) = 27.2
